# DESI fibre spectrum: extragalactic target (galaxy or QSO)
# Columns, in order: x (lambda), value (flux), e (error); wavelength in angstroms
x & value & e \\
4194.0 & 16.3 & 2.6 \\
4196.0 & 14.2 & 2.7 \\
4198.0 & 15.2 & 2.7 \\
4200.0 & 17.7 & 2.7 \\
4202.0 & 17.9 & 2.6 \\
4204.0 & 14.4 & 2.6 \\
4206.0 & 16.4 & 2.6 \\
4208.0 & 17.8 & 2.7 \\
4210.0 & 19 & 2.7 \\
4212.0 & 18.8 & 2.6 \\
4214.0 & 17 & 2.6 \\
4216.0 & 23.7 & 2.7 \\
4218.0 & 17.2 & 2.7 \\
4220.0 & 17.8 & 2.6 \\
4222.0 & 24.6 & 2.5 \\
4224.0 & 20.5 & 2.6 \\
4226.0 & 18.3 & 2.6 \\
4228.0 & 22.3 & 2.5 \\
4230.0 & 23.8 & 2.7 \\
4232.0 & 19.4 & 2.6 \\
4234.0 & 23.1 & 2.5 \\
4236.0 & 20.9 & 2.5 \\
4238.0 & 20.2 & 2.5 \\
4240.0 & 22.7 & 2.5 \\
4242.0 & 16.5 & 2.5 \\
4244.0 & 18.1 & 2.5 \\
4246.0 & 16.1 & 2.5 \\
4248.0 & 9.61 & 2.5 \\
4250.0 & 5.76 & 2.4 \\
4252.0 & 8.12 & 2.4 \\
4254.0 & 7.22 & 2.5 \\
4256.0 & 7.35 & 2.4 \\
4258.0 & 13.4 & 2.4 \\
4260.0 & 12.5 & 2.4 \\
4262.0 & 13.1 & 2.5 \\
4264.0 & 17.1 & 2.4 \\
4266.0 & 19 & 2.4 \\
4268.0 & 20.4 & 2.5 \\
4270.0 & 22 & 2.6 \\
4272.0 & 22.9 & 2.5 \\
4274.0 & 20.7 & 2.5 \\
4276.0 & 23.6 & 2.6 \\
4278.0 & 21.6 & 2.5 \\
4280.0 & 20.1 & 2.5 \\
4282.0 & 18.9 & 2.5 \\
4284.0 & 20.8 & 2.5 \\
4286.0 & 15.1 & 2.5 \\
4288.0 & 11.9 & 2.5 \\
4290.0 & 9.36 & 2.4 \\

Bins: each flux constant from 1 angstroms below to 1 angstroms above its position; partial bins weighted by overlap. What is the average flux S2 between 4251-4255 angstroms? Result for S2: 7.67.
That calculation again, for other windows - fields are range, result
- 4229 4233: 21.6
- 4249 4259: 8.37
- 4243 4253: 11.5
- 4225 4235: 21.4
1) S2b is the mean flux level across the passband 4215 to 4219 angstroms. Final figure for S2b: 20.4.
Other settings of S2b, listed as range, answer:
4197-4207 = 16.3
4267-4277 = 21.9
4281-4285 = 19.9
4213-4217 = 20.4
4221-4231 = 21.9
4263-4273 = 20.3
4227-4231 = 23.1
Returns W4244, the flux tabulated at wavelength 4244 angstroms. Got 18.1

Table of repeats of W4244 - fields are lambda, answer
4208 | 17.8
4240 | 22.7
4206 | 16.4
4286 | 15.1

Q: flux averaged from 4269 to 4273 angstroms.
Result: 22.4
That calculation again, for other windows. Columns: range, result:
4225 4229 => 20.3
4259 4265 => 14.2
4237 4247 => 18.7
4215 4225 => 20.8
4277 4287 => 19.3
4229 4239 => 21.5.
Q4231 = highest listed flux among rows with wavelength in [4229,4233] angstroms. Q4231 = 23.8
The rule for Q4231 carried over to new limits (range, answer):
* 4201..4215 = 19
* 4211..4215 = 18.8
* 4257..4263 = 13.4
